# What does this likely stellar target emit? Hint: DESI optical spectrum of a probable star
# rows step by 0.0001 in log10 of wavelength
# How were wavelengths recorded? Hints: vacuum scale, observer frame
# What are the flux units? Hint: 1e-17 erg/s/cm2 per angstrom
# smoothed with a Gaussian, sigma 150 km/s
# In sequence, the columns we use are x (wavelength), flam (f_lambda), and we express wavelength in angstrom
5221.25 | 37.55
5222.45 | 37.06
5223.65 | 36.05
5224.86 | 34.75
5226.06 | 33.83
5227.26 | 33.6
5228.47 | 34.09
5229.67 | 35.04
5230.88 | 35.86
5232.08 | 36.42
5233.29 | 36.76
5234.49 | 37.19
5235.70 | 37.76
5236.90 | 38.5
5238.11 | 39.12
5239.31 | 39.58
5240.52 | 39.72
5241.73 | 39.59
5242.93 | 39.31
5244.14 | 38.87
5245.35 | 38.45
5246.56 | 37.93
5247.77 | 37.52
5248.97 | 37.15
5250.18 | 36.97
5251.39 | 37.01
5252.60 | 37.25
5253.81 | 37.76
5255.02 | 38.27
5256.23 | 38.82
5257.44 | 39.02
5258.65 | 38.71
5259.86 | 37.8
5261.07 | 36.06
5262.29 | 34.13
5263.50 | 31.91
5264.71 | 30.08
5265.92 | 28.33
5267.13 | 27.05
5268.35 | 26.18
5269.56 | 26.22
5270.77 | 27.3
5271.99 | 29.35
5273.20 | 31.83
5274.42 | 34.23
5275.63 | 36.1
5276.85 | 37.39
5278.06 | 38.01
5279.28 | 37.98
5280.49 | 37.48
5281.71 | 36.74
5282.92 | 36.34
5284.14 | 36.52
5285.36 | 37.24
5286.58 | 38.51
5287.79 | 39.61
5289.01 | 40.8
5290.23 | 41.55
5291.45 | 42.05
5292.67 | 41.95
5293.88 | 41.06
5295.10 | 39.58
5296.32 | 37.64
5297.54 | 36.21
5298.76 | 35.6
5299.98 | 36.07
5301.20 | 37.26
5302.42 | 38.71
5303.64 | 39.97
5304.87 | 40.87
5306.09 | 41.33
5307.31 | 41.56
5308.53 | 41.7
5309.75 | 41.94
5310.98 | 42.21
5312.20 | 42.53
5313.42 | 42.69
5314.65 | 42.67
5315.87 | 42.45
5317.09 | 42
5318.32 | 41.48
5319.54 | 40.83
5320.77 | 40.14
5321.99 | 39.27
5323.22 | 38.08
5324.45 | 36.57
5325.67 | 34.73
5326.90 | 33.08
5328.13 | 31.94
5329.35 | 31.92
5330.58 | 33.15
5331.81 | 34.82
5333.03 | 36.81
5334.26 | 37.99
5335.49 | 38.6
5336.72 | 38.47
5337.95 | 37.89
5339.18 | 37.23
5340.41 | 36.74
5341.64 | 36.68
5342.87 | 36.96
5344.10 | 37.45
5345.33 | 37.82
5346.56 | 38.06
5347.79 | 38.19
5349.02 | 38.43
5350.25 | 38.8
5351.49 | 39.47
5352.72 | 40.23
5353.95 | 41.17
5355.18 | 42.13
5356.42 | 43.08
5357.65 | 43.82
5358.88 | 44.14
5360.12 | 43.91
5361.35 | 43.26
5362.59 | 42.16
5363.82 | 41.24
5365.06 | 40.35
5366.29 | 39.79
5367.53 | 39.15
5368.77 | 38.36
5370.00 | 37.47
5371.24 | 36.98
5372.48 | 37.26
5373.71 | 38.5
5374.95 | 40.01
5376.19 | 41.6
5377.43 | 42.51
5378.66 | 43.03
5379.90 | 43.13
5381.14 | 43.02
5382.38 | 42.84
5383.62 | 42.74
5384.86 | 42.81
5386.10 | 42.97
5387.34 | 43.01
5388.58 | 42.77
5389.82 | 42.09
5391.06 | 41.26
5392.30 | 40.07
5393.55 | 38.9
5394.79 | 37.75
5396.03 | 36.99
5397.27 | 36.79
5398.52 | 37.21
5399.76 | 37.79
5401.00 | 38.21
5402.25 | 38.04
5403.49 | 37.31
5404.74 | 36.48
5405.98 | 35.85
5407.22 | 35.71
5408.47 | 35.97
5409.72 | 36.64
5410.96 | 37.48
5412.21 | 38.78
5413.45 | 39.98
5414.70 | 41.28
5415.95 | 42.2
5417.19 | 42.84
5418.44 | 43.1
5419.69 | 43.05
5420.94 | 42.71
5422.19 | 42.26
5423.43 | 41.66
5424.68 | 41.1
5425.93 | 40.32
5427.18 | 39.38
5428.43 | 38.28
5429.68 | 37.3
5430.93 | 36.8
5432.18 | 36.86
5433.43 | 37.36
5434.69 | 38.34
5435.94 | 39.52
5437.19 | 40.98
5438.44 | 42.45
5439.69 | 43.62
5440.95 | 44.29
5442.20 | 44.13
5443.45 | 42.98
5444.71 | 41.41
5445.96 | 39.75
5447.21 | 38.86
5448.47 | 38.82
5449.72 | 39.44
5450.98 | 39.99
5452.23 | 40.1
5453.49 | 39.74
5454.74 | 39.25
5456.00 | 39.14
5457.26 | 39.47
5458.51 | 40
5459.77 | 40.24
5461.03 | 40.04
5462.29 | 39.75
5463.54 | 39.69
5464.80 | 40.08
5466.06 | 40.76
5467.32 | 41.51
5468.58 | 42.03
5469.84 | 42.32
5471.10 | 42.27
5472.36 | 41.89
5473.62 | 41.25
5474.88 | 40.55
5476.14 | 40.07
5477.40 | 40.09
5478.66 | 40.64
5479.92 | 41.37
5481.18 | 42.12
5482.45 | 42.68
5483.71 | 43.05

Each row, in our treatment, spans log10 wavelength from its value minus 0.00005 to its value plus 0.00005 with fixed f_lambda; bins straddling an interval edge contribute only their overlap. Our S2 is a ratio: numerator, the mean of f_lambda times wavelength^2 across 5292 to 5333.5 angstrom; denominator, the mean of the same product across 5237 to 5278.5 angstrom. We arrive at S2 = 1.12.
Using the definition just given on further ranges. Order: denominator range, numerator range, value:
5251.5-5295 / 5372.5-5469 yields 1.19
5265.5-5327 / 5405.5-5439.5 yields 1.10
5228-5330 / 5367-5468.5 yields 1.13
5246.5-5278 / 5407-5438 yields 1.23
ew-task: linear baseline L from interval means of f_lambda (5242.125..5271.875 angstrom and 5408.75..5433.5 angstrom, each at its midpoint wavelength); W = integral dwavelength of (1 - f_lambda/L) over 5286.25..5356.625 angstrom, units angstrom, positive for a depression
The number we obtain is -3.89 angstrom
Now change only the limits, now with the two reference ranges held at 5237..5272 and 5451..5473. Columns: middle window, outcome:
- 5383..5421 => -0.55 angstrom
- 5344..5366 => -1.69 angstrom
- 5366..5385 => -1.05 angstrom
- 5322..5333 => 0.75 angstrom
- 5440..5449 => -0.34 angstrom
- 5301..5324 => -2.54 angstrom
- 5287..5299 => -1.09 angstrom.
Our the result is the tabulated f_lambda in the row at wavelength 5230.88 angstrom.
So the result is 35.86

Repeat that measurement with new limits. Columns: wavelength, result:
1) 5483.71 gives 43.05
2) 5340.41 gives 36.74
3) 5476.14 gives 40.07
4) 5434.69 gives 38.34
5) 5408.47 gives 35.97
